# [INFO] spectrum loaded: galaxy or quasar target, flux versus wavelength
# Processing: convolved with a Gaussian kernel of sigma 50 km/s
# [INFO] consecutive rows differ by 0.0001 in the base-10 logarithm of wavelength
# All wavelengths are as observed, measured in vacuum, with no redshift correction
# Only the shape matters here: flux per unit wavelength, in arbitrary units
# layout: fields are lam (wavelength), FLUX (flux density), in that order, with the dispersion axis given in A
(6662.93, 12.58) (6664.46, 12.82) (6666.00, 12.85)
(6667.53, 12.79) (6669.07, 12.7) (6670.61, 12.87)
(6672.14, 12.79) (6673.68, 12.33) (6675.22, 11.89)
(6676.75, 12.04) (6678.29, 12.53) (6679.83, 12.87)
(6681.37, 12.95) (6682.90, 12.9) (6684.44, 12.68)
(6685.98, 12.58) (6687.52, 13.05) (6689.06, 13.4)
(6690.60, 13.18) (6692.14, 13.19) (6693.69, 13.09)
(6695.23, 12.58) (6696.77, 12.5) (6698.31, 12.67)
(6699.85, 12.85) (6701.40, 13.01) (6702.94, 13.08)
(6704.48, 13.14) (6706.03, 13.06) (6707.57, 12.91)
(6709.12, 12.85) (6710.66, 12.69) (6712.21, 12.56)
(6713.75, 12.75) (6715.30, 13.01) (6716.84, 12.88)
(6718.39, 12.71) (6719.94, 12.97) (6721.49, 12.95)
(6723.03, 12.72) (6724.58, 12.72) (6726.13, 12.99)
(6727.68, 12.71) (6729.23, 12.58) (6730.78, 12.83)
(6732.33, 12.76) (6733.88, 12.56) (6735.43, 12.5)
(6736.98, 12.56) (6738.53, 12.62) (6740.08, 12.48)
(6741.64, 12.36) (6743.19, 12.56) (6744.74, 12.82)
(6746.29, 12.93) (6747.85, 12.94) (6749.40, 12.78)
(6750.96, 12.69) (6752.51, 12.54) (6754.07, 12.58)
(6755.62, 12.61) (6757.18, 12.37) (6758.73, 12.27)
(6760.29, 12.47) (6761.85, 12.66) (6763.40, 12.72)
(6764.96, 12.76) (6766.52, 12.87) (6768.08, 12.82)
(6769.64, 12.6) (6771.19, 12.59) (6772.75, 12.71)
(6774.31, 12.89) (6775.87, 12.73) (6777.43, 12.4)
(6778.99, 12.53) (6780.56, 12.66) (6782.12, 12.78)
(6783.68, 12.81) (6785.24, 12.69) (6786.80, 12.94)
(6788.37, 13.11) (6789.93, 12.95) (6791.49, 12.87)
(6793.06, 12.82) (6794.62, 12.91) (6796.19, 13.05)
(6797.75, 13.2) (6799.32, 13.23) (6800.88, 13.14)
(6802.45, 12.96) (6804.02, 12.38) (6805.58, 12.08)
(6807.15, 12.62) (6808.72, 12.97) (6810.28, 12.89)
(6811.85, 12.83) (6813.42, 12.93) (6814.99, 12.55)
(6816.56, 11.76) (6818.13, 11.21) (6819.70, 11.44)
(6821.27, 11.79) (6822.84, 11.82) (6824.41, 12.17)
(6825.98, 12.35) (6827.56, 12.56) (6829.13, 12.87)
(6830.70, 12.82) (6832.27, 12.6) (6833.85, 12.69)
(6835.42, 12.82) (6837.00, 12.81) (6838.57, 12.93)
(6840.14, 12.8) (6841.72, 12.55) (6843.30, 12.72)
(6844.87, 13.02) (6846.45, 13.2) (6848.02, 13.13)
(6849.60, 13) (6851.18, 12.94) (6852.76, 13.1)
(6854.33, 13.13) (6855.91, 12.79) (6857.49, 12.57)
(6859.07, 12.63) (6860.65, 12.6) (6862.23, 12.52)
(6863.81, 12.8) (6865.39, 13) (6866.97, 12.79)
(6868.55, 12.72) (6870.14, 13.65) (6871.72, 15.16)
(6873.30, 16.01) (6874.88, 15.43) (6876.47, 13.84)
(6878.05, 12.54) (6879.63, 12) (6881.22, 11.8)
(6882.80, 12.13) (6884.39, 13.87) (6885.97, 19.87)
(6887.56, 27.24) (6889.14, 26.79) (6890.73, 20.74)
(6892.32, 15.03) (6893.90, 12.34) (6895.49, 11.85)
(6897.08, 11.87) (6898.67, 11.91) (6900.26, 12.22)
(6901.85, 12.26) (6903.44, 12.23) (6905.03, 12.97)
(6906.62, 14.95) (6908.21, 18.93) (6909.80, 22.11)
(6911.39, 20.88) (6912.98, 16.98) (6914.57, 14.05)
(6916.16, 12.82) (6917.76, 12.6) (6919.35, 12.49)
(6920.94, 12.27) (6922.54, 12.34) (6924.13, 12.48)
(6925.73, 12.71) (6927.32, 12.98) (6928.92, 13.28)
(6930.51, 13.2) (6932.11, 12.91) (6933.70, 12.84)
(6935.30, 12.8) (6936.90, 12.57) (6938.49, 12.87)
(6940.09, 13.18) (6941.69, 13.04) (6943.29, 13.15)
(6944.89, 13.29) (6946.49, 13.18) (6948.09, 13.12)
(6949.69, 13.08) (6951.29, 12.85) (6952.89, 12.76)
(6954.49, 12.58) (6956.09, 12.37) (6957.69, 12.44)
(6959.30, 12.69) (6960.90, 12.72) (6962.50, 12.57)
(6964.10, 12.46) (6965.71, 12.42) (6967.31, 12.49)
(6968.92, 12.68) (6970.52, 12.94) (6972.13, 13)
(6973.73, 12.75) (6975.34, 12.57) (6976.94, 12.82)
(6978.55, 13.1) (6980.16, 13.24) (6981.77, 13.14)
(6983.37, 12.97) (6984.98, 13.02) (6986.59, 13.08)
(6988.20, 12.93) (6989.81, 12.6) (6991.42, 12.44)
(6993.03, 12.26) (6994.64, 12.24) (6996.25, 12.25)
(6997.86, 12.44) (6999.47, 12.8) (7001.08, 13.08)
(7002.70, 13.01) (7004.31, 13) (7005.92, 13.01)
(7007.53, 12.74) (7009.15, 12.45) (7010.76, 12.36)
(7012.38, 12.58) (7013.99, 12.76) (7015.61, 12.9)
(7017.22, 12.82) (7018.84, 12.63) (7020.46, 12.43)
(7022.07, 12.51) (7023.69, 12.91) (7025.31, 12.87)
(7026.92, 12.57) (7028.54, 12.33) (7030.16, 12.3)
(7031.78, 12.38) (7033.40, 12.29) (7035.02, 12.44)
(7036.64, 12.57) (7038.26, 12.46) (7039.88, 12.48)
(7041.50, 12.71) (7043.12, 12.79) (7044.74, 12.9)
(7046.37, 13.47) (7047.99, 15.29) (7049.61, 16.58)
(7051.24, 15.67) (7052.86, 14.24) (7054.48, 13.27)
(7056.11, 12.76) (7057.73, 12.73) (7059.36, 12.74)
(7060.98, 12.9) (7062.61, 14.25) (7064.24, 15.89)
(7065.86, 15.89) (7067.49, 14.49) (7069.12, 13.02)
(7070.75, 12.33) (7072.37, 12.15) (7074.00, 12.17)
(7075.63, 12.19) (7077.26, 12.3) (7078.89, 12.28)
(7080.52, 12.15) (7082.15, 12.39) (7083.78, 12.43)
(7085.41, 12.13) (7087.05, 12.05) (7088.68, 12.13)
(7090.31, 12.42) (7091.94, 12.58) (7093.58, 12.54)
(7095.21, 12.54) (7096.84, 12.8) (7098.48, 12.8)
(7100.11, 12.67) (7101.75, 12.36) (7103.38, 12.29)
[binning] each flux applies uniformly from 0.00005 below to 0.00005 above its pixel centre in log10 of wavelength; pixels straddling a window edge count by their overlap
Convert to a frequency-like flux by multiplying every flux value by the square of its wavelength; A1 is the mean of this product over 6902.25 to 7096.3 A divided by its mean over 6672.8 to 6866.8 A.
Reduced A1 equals 1.1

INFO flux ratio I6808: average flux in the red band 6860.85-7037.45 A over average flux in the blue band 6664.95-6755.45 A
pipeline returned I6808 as 1.06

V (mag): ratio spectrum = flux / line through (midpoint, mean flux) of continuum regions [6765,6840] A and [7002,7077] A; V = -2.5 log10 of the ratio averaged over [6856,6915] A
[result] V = -0.167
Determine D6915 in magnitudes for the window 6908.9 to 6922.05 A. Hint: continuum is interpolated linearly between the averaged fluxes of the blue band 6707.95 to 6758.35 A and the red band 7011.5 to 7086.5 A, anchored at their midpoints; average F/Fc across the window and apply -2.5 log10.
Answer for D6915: -0.20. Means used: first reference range 12.7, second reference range 13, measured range 15.5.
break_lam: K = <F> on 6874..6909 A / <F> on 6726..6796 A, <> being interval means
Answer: 1.2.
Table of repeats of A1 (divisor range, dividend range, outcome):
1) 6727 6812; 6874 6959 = 1.16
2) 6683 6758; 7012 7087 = 1.12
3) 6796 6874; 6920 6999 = 1.03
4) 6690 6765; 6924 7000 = 1.08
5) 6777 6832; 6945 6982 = 1.06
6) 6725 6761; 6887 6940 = 1.22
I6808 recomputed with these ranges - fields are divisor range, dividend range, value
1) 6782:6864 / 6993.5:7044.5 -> 0.99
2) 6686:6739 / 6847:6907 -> 1.10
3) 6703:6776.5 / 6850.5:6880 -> 1.05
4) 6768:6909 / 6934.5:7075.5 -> 0.97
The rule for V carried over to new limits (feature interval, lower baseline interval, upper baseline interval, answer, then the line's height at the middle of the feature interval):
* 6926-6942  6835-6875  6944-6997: -0.01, 12.9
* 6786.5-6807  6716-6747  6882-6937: 0.05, 13.5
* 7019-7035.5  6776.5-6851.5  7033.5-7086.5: 0.05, 13.2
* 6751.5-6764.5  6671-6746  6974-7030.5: 0.02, 12.8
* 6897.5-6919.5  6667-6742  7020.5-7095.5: -0.15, 12.9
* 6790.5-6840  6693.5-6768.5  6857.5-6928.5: 0.09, 13.7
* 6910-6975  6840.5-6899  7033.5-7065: 0.06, 13.9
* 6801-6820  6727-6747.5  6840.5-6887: 0.06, 13.1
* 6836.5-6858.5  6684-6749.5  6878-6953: 0.07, 13.8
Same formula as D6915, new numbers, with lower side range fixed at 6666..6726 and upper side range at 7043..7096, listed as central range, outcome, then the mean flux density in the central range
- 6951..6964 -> 0.04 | 12.6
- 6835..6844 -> 0.02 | 12.8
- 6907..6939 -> -0.09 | 14.2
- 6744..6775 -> 0.02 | 12.7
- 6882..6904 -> -0.21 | 15.8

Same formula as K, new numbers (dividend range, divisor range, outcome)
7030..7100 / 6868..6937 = 0.89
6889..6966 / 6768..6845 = 1.08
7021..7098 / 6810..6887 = 1.00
